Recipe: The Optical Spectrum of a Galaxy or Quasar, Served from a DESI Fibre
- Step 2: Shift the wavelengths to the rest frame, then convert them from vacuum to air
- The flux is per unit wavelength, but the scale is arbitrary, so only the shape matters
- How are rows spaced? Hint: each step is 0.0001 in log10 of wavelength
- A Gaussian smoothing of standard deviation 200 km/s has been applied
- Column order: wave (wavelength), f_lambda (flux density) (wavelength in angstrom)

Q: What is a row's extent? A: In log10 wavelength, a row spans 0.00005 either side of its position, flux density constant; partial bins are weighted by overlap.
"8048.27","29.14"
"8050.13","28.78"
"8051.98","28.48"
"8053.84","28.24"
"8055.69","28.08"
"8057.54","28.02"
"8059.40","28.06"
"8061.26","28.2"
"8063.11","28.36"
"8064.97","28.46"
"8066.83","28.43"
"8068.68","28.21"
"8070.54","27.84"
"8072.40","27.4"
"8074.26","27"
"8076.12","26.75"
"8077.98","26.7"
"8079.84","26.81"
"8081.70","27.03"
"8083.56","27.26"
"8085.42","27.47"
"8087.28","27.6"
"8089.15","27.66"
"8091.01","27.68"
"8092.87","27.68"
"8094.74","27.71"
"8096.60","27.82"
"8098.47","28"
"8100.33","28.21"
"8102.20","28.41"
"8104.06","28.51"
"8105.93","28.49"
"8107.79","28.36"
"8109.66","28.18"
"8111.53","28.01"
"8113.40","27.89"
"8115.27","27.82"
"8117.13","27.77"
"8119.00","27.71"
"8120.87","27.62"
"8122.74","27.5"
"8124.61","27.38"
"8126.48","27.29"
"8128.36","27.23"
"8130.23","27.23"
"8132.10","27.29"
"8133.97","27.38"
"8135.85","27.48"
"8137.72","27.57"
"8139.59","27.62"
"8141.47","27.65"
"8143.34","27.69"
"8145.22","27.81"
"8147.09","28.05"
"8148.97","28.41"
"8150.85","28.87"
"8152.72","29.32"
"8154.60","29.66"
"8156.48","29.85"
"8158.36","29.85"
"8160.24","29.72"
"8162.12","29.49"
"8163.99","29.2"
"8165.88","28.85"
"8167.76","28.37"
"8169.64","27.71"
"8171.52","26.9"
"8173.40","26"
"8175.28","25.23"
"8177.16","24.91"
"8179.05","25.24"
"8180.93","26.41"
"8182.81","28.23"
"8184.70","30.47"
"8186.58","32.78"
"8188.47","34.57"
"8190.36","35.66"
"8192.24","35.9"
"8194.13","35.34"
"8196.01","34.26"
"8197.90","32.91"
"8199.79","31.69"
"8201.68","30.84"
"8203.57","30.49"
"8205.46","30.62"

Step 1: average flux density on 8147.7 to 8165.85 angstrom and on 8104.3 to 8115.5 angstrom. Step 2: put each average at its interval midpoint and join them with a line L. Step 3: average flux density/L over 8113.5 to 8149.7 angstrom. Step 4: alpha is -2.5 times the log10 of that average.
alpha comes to 0.04 mag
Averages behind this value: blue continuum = 28.2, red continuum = 29.3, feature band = 27.6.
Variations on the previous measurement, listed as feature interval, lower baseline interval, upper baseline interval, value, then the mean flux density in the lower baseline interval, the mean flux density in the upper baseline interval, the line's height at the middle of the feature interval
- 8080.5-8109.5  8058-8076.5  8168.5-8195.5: 0.02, 27.9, 29.7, 28.3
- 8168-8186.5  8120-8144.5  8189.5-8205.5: 0.16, 27.5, 33.2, 31.4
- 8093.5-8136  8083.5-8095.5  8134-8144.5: -0.01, 27.6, 27.6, 27.6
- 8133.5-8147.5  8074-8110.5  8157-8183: 0.00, 27.7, 27.6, 27.6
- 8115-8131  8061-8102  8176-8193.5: 0.05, 27.7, 30.5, 28.8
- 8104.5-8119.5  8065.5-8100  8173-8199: 0.01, 27.5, 30.7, 28.4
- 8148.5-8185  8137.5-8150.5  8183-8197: 0.10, 27.9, 33.8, 30.8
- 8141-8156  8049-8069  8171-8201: 0.05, 28.3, 30.5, 29.8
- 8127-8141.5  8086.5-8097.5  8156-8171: 0.04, 27.7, 29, 28.5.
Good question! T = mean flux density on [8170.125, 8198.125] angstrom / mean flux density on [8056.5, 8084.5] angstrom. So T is 1.09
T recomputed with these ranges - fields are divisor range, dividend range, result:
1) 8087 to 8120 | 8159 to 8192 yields 1.04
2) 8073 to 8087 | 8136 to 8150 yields 1.03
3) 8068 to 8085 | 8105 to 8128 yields 1.02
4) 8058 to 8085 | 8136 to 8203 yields 1.07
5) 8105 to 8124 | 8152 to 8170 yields 1.05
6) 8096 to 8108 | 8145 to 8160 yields 1.03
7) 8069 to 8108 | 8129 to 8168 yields 1.03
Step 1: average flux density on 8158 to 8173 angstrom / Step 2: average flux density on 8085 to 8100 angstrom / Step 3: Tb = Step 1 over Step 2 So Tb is 1.03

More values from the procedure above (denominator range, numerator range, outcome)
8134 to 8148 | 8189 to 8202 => 1.23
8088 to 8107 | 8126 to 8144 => 0.98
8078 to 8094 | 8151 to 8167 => 1.08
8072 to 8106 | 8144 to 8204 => 1.08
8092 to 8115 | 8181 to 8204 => 1.16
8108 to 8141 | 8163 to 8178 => 0.99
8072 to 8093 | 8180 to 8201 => 1.19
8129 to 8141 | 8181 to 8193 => 1.18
